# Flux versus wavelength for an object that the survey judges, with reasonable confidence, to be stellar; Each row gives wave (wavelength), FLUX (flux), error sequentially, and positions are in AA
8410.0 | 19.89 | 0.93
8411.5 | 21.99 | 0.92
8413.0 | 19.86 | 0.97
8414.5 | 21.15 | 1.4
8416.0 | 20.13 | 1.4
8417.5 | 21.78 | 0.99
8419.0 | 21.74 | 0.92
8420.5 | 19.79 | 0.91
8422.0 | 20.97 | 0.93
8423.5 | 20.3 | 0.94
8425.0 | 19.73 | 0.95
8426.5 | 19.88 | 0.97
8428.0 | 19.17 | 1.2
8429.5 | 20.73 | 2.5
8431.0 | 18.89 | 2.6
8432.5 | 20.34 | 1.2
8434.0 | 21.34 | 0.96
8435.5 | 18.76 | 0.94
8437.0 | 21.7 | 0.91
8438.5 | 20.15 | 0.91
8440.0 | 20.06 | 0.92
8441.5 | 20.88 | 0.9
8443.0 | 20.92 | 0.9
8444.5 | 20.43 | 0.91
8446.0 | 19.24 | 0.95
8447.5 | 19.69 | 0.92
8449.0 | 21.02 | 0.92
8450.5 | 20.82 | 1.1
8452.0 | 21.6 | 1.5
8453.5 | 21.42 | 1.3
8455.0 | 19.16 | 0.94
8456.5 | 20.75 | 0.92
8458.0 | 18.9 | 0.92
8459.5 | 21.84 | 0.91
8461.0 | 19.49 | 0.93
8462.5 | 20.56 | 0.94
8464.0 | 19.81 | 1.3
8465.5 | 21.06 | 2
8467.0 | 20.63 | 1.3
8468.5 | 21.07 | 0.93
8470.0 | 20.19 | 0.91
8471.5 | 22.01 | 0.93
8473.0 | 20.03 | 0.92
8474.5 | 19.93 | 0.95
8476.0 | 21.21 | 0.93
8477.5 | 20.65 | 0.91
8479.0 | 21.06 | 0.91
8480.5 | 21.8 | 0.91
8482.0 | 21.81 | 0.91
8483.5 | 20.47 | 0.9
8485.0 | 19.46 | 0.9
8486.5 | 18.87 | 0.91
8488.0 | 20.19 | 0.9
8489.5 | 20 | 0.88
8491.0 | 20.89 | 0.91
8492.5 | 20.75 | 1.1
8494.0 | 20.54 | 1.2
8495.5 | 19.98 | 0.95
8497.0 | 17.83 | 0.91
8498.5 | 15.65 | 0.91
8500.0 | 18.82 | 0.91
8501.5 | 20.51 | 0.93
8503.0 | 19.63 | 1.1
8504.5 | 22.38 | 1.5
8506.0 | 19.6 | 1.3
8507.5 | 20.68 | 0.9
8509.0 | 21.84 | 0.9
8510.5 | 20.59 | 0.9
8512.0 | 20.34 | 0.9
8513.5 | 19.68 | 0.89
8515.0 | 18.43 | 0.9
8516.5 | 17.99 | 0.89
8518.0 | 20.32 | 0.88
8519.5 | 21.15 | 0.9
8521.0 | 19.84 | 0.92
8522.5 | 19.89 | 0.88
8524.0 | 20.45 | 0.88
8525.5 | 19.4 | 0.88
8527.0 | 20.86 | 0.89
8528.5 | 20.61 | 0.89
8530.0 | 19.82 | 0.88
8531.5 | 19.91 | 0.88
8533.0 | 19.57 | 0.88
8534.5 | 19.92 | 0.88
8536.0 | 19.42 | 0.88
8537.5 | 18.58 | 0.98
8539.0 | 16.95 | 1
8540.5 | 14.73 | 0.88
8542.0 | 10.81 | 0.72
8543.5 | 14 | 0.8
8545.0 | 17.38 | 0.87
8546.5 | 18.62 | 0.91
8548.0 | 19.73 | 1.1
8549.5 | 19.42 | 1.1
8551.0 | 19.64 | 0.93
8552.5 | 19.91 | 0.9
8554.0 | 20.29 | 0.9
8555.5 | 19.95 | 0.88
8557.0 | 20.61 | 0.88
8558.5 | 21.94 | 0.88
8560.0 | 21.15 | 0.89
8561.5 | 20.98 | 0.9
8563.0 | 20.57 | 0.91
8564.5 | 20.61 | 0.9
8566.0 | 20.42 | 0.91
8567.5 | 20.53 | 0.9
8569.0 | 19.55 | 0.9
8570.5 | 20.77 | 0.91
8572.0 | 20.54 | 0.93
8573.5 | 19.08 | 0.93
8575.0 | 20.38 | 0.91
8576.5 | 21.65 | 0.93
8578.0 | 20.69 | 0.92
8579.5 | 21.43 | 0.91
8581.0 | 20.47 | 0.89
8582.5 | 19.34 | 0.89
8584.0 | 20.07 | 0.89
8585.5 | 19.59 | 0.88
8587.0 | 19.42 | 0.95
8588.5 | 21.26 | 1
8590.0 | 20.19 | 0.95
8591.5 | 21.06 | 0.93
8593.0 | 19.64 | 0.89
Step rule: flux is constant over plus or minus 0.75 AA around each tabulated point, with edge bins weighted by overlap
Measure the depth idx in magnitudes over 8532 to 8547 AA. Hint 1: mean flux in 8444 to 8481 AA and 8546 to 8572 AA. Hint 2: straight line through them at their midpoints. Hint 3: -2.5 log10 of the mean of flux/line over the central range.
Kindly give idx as 0.19 mag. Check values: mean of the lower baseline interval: 20.6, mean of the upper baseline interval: 20.3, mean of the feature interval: 17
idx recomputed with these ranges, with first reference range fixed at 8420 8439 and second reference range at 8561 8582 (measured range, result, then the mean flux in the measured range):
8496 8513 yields 0.03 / 19.8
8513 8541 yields 0.06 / 19.4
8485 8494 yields 0.01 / 20.1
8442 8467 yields -0.01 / 20.4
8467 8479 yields -0.03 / 20.7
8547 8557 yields 0.03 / 19.9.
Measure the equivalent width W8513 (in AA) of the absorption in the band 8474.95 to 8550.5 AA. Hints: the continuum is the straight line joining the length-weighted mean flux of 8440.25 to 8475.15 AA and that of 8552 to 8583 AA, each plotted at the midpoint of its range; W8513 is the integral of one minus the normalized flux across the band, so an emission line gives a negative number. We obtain 3.86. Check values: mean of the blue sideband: 20.5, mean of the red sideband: 20.5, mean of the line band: 19.5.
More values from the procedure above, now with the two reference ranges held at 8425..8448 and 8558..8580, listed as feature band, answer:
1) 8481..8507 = 0.6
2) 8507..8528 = 0.4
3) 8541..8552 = 1.9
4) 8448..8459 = -0.2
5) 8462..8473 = -0.2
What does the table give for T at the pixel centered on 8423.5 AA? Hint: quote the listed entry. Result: 20.3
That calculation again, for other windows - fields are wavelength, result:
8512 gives 20.34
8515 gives 18.43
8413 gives 19.86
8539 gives 16.95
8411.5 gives 21.99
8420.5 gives 19.79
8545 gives 17.38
